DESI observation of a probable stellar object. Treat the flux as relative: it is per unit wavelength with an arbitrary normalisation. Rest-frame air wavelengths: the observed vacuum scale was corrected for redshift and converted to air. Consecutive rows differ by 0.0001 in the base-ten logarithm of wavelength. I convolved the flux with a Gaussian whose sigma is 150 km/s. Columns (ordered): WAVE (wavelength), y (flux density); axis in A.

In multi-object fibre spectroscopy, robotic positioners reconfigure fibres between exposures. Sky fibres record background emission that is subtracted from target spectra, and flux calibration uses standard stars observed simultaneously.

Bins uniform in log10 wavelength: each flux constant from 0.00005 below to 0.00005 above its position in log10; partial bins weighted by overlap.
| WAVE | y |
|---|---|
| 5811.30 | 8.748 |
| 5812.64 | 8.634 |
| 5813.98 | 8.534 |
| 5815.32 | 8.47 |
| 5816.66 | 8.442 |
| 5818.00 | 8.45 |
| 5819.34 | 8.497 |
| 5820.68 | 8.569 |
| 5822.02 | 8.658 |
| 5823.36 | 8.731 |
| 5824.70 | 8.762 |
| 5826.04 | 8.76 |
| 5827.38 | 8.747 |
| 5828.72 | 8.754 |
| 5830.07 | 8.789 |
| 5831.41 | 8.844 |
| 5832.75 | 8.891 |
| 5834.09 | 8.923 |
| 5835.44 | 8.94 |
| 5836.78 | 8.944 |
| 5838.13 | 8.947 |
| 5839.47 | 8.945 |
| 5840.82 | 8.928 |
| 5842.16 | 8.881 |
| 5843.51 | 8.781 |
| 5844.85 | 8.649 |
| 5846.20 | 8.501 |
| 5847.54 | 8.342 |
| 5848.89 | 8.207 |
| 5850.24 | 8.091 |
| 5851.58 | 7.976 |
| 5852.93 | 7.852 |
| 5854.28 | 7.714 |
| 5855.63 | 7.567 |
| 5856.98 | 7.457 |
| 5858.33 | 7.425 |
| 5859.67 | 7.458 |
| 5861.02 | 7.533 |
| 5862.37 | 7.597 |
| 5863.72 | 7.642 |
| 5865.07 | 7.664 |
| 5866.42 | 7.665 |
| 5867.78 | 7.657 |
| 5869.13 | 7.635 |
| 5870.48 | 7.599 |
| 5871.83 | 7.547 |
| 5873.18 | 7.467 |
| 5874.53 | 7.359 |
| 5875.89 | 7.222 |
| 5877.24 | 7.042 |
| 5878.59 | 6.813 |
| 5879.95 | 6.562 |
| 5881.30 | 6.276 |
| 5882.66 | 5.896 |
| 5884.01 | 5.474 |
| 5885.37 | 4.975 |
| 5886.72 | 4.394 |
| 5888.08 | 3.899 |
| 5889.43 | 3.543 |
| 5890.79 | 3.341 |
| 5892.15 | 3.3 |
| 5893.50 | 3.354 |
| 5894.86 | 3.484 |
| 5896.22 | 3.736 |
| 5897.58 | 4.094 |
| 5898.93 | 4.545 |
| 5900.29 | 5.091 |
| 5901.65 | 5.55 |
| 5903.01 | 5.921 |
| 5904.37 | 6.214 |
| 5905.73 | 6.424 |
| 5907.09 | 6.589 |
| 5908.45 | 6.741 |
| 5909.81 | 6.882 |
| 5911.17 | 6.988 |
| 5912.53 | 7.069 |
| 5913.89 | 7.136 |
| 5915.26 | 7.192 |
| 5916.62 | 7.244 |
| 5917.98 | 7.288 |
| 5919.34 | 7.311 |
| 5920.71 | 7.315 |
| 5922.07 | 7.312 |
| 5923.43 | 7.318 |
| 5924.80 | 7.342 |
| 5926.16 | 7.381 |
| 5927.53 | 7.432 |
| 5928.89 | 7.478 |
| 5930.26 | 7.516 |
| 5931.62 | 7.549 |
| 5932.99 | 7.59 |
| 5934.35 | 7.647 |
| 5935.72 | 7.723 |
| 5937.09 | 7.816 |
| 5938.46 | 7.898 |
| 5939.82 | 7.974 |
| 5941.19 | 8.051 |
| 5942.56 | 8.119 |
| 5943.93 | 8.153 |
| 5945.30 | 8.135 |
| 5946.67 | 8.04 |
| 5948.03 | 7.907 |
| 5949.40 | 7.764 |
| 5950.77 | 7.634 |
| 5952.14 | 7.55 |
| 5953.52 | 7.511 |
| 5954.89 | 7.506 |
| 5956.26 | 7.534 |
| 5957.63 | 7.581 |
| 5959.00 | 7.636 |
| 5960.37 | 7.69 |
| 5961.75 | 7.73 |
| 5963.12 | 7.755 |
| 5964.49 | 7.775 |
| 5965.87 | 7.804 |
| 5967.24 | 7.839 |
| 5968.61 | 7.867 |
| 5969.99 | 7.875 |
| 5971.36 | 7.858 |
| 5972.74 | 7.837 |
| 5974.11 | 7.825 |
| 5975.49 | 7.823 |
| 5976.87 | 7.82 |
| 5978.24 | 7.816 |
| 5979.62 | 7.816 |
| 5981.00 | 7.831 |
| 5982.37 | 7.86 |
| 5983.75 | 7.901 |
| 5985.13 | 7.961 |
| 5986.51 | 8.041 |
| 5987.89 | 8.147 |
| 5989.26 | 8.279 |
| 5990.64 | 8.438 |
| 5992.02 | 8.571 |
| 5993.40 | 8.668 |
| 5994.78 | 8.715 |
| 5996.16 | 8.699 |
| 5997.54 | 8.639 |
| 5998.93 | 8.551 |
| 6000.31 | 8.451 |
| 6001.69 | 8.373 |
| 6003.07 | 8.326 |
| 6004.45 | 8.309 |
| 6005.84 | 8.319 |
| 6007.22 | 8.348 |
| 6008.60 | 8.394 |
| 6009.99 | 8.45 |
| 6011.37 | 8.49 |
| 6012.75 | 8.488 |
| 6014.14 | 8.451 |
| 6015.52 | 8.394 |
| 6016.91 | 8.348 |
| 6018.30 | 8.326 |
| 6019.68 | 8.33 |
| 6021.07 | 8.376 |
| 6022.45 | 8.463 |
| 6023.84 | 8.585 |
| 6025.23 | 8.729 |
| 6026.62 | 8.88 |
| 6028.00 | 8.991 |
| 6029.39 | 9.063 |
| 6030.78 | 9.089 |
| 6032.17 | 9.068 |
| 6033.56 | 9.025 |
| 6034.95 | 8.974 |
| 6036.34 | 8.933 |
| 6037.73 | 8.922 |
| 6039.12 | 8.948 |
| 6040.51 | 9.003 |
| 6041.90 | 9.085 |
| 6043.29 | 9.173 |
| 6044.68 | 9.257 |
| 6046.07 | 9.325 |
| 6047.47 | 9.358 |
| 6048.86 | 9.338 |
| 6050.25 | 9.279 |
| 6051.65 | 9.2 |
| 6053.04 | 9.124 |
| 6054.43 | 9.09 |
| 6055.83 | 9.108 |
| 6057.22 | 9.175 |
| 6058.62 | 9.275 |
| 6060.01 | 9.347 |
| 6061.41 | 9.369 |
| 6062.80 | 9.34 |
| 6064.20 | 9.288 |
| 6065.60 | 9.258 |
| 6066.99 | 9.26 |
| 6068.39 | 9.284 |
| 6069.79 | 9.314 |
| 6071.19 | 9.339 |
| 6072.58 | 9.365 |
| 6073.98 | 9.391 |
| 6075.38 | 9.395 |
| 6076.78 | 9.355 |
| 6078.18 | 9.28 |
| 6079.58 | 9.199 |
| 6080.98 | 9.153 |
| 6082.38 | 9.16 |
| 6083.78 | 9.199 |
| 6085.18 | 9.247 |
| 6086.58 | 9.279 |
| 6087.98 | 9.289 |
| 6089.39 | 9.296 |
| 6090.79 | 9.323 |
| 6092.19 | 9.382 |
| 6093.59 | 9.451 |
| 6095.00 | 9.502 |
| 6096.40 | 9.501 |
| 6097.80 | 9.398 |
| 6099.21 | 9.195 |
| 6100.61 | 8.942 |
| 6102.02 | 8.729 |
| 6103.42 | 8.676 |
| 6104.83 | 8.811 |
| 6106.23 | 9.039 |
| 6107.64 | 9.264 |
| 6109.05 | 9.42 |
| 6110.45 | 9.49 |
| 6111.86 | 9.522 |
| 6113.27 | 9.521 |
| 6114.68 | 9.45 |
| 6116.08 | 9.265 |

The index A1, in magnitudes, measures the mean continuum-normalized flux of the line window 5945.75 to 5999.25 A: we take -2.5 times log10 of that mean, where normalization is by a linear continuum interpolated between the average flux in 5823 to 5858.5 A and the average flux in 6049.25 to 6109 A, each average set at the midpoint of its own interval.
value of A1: 0.12 mag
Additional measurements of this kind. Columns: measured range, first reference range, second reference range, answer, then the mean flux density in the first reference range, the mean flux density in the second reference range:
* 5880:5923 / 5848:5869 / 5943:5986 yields 0.34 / 7.7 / 7.8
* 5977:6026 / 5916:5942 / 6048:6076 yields 0.02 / 7.54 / 9.28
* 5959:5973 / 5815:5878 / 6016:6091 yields 0.12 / 8.2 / 9.1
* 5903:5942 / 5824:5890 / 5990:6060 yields 0.11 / 7.63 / 8.78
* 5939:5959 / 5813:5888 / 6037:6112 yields 0.09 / 7.87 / 9.23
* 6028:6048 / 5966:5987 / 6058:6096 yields -0.04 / 7.86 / 9.31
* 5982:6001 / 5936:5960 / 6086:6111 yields -0.02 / 7.81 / 9.22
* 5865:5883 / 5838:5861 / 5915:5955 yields 0.12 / 8.18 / 7.63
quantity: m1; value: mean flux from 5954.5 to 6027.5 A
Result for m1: 8.17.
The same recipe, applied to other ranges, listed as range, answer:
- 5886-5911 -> 4.89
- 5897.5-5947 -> 7.11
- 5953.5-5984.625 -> 7.77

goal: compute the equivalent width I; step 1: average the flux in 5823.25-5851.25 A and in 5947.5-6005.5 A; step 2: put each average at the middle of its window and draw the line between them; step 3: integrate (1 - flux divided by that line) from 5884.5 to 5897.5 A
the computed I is 7.1 A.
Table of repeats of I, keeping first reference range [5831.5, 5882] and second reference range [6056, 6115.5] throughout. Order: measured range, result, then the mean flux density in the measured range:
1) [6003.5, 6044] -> 1.0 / 8.69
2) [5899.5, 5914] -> 3.2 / 6.38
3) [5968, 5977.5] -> 0.8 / 7.84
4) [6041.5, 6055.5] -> -0.3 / 9.22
